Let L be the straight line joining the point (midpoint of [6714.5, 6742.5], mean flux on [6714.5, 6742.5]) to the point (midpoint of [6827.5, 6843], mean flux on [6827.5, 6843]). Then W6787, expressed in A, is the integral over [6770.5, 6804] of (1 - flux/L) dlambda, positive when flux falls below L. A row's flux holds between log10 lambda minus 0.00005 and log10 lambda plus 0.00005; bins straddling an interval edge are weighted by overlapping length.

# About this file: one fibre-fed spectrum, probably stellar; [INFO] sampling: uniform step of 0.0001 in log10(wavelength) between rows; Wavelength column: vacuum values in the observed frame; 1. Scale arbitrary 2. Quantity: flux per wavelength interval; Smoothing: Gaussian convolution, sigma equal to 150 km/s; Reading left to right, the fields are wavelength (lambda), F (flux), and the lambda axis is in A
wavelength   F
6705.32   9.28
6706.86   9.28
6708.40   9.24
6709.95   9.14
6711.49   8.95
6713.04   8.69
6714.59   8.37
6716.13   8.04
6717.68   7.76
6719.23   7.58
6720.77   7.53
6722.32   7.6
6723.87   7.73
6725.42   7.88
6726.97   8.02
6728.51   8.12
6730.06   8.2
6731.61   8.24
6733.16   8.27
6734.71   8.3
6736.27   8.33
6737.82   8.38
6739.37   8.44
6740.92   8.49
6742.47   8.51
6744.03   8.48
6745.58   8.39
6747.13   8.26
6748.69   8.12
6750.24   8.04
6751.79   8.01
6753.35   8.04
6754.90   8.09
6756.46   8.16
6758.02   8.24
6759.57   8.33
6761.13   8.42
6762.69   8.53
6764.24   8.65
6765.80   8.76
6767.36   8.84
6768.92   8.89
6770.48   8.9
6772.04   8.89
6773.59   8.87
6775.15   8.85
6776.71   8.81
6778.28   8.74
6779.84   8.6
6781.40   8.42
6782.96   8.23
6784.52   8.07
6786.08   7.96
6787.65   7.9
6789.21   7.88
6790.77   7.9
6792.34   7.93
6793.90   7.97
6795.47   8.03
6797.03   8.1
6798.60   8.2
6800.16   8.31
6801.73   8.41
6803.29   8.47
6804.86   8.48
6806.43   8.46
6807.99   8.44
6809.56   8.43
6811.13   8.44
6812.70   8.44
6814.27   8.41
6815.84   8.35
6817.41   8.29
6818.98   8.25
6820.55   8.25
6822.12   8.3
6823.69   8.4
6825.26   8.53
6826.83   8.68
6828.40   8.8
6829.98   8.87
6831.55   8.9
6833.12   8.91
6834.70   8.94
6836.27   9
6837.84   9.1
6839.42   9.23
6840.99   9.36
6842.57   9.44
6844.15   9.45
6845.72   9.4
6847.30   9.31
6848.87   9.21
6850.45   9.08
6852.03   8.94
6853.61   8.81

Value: 1.1 A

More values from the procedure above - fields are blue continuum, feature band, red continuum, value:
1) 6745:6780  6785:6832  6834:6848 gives 3.3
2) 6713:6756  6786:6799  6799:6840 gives 0.7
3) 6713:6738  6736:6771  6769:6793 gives -0.7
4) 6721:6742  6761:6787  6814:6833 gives -0.9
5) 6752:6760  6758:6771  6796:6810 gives -0.7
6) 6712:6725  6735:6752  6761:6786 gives -0.1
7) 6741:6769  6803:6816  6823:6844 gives 0.5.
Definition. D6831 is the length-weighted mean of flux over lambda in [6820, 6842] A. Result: 8.82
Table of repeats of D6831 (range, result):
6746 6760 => 8.15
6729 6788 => 8.41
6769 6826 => 8.37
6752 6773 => 8.51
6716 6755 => 8.11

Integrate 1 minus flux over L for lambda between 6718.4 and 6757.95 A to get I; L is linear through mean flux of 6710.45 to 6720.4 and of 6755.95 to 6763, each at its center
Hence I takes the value 0.7 A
